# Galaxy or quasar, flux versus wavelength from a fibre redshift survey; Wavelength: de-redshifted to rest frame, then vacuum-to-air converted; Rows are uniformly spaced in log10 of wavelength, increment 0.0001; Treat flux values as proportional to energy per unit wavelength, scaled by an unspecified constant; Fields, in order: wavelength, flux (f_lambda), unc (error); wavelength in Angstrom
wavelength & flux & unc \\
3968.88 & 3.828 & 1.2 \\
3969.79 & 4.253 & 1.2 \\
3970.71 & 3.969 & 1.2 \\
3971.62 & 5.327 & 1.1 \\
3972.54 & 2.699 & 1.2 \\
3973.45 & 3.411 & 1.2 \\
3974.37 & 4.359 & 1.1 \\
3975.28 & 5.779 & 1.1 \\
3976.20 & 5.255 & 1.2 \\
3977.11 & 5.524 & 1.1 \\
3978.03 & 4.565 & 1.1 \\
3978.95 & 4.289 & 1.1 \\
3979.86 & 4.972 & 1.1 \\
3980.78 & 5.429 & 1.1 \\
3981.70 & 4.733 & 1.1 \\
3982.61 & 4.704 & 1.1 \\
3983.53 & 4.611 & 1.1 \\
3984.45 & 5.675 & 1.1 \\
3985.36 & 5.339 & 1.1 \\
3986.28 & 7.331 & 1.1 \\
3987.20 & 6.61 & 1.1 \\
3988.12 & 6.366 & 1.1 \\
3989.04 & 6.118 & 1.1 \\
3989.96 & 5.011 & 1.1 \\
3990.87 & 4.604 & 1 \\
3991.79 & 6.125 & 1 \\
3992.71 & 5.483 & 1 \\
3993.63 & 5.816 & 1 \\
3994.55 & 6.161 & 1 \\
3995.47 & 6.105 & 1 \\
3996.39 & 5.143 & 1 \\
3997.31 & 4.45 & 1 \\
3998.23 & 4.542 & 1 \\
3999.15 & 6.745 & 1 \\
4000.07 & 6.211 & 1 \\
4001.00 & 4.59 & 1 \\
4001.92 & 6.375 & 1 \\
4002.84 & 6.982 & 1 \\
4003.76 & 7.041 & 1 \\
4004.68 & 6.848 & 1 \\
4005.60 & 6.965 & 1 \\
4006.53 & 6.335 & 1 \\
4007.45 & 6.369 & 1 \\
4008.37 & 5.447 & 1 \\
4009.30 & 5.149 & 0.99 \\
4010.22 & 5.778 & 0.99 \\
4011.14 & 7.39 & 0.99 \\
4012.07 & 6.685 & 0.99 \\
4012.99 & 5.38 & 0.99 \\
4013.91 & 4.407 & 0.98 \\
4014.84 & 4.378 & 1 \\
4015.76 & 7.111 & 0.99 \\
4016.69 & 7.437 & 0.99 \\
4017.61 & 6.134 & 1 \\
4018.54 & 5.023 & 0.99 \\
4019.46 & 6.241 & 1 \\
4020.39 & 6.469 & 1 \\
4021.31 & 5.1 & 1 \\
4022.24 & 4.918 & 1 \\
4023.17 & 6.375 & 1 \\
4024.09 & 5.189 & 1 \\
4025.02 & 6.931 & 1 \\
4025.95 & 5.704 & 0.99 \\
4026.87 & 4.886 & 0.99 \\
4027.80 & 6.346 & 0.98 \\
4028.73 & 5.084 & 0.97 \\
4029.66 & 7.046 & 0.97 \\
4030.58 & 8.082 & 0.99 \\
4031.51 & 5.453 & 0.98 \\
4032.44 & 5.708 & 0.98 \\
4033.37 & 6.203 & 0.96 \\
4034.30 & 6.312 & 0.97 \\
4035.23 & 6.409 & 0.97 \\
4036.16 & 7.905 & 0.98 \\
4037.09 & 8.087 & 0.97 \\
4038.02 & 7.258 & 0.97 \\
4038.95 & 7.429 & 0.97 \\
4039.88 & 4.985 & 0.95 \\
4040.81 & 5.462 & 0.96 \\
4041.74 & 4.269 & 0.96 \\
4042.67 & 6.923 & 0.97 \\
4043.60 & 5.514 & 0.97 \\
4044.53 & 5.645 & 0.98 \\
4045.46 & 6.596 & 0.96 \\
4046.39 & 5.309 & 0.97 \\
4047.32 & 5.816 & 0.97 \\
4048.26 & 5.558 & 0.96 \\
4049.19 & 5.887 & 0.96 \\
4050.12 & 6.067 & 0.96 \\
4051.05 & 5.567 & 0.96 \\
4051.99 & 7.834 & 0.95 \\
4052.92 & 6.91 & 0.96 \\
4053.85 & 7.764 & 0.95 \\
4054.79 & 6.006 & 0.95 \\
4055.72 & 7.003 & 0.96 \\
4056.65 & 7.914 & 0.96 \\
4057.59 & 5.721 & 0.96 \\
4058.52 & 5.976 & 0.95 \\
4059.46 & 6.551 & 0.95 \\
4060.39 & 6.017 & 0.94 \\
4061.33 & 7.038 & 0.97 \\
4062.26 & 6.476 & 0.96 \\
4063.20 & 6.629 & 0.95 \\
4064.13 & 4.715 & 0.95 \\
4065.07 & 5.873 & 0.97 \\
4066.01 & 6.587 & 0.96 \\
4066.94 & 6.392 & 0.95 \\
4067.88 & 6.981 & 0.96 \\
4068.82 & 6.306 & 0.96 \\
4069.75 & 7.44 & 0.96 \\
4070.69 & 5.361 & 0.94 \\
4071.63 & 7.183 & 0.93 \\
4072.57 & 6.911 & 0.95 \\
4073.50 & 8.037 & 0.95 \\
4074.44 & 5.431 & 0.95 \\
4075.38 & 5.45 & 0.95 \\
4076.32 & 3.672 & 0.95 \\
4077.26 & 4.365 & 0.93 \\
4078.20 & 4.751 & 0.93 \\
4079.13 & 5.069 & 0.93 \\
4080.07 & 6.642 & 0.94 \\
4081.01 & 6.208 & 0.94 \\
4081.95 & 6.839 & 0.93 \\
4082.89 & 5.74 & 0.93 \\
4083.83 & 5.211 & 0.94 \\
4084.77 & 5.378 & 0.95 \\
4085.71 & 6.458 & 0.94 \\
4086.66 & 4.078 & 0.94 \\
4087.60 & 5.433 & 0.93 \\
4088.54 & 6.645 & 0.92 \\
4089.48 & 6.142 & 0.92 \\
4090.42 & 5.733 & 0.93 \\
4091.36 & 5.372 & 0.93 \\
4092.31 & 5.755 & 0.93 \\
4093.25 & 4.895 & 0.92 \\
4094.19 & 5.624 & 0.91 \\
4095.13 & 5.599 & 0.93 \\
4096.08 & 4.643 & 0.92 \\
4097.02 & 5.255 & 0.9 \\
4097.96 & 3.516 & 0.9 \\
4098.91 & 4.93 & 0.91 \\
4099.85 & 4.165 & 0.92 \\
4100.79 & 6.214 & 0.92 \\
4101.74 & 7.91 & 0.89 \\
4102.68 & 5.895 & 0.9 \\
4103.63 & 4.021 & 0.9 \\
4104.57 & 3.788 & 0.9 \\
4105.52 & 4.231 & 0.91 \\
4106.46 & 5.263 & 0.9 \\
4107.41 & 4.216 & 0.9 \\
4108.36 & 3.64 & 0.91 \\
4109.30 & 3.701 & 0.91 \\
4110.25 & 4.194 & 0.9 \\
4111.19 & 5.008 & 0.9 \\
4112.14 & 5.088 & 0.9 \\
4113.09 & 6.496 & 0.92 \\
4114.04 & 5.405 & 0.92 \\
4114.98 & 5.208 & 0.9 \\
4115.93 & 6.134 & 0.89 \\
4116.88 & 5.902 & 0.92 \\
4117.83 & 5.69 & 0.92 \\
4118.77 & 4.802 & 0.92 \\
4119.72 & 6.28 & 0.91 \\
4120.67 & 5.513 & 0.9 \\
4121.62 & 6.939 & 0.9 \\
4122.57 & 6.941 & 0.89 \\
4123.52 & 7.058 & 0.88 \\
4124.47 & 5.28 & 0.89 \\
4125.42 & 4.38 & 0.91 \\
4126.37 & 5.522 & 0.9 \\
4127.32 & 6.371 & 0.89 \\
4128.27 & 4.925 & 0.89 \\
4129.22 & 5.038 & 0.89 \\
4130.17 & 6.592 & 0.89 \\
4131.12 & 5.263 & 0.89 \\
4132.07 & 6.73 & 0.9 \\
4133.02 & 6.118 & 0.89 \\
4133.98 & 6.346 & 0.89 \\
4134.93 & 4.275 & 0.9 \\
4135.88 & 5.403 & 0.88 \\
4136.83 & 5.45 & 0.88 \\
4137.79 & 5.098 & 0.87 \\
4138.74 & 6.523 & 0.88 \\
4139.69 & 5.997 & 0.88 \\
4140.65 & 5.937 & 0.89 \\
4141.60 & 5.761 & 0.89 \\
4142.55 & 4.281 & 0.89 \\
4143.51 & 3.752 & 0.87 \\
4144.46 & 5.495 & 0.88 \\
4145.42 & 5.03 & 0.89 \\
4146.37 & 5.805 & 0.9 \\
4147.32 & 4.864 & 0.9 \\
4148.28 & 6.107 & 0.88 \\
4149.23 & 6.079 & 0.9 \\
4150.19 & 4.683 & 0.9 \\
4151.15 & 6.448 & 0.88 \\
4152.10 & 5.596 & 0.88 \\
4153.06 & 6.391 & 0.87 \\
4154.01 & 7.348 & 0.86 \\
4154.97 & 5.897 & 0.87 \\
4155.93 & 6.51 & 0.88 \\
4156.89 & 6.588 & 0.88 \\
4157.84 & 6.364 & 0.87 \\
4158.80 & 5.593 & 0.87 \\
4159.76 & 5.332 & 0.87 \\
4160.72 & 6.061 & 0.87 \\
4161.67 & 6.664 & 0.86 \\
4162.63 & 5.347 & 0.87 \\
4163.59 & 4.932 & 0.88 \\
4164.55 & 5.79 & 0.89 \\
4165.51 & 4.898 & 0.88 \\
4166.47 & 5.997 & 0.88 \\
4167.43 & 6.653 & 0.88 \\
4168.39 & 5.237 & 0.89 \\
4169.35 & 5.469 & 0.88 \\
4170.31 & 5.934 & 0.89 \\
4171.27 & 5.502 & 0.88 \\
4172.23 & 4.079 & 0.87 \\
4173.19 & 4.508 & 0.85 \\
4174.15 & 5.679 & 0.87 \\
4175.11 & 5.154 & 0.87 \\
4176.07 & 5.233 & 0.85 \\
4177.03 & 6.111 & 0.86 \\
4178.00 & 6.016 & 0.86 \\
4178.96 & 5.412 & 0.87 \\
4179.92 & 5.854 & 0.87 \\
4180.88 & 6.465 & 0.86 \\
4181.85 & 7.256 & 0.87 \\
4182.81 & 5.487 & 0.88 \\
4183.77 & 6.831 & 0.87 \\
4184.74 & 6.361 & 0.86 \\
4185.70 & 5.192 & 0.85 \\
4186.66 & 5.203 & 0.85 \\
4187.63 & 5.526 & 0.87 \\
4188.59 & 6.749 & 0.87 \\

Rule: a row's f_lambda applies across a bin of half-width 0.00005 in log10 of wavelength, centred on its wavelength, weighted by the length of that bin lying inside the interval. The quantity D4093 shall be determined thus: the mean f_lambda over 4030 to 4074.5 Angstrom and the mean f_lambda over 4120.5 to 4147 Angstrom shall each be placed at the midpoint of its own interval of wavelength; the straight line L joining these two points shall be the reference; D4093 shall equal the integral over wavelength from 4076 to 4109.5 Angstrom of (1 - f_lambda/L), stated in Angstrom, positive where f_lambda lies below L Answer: 4.6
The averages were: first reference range 6.42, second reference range 5.63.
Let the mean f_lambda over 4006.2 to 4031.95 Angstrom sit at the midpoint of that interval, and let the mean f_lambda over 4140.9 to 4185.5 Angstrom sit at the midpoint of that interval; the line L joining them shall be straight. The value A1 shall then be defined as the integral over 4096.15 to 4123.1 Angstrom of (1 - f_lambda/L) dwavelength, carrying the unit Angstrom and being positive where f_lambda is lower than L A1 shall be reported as 2.7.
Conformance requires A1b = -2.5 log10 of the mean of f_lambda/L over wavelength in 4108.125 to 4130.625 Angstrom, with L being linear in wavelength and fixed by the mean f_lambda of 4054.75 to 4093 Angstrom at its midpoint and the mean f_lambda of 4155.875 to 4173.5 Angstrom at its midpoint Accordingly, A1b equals 0.06 mag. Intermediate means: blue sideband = 6.03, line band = 5.53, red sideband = 5.65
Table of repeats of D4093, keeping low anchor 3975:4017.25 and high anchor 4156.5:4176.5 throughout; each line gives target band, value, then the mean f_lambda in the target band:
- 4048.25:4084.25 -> -3.43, 6.22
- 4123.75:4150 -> 0.46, 5.5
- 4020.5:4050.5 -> -1.97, 6.08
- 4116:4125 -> -0.67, 6.04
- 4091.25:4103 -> 0.59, 5.36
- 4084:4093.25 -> 0.06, 5.61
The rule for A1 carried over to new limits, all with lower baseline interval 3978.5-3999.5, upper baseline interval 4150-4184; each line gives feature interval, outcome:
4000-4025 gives -2.22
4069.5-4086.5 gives -0.57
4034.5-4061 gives -3.67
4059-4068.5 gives -1.18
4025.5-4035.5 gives -0.97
